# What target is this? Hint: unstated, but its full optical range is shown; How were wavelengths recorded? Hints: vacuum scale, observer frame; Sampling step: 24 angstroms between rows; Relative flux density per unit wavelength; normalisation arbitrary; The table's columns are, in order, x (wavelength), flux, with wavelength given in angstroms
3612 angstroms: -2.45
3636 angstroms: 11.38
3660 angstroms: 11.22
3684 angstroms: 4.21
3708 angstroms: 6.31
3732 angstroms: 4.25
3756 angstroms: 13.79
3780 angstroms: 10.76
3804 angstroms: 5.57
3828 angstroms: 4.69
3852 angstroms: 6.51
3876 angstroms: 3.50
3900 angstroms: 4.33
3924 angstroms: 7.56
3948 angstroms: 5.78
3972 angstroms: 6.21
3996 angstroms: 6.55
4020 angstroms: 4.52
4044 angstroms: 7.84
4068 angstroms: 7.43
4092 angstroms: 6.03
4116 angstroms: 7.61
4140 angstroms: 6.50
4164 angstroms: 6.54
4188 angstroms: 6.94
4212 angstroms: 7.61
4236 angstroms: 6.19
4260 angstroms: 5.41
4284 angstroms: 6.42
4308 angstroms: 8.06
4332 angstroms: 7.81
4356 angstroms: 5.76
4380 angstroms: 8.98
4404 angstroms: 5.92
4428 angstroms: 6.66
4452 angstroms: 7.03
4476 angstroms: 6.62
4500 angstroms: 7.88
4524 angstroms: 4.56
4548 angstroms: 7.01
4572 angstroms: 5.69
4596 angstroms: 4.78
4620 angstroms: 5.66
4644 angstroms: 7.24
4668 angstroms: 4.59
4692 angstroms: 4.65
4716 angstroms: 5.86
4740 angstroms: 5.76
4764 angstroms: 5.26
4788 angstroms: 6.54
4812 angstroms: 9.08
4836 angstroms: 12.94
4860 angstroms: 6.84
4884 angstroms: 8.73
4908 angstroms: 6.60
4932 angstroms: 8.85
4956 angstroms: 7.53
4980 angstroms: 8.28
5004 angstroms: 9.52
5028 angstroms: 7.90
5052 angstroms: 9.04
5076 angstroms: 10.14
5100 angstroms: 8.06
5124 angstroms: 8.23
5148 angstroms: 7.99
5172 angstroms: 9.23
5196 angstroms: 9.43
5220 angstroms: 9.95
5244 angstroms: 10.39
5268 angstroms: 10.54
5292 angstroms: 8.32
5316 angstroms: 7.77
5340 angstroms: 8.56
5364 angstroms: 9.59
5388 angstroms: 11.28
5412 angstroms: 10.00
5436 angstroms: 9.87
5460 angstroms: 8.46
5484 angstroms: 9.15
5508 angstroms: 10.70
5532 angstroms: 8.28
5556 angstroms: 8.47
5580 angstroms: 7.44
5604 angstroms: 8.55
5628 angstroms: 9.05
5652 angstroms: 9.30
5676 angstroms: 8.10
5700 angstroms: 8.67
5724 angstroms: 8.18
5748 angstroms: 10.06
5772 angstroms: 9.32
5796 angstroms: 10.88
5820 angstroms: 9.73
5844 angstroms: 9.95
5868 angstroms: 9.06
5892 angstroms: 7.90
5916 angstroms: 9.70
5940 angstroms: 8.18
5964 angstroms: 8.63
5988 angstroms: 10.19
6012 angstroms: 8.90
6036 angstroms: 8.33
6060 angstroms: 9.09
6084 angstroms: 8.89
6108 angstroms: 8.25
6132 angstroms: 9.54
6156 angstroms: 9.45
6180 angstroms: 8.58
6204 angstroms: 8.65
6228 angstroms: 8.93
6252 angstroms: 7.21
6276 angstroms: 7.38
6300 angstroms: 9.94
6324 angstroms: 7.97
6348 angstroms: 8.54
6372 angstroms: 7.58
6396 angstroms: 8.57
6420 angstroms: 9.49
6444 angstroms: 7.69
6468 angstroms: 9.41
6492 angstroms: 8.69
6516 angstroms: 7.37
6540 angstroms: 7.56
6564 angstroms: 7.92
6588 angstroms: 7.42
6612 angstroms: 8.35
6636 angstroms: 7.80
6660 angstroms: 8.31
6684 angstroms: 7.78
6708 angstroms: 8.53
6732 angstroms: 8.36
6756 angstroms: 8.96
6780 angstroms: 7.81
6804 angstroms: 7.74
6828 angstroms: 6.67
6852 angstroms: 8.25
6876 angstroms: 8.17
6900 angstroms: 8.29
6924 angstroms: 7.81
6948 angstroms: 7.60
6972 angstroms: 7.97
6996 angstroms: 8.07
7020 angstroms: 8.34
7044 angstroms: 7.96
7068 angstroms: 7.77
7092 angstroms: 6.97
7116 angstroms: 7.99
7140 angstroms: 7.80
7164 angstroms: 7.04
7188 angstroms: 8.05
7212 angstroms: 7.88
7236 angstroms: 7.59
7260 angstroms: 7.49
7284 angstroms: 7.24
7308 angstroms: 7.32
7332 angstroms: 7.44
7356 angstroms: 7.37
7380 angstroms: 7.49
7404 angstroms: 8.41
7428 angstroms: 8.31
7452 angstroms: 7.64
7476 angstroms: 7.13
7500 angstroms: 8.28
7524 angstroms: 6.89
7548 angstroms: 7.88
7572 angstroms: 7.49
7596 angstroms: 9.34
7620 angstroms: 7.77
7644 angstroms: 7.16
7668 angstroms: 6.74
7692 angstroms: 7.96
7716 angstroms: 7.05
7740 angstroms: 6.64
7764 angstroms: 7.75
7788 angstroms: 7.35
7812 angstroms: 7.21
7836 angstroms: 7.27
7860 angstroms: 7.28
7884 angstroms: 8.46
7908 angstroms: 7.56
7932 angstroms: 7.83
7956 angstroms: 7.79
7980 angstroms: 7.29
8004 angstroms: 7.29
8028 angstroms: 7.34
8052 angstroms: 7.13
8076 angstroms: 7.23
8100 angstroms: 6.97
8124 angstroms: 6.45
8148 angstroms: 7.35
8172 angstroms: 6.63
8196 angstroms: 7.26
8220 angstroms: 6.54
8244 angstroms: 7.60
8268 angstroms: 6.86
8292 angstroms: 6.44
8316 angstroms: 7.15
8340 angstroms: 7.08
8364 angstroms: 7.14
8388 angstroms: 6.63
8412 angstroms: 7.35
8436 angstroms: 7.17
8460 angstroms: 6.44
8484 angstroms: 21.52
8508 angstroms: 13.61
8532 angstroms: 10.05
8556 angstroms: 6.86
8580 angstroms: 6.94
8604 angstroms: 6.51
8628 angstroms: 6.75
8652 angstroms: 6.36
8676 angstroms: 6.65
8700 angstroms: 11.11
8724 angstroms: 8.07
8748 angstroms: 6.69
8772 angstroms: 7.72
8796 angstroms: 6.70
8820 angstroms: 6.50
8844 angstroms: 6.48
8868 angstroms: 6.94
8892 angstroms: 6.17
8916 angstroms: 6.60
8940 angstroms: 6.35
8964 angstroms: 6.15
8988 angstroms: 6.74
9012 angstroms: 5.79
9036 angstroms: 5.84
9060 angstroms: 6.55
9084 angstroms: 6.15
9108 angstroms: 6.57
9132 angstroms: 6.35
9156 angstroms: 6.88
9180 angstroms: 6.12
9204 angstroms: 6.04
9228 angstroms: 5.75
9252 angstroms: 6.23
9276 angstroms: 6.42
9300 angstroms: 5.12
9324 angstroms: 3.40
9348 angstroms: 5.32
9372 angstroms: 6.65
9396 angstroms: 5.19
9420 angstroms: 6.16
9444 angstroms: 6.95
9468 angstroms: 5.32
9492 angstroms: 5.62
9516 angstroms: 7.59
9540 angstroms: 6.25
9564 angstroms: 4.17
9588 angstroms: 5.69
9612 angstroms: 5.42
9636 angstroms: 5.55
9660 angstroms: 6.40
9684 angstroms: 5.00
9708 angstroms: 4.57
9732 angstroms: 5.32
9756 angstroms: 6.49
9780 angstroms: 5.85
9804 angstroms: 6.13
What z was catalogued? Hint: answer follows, 0.29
